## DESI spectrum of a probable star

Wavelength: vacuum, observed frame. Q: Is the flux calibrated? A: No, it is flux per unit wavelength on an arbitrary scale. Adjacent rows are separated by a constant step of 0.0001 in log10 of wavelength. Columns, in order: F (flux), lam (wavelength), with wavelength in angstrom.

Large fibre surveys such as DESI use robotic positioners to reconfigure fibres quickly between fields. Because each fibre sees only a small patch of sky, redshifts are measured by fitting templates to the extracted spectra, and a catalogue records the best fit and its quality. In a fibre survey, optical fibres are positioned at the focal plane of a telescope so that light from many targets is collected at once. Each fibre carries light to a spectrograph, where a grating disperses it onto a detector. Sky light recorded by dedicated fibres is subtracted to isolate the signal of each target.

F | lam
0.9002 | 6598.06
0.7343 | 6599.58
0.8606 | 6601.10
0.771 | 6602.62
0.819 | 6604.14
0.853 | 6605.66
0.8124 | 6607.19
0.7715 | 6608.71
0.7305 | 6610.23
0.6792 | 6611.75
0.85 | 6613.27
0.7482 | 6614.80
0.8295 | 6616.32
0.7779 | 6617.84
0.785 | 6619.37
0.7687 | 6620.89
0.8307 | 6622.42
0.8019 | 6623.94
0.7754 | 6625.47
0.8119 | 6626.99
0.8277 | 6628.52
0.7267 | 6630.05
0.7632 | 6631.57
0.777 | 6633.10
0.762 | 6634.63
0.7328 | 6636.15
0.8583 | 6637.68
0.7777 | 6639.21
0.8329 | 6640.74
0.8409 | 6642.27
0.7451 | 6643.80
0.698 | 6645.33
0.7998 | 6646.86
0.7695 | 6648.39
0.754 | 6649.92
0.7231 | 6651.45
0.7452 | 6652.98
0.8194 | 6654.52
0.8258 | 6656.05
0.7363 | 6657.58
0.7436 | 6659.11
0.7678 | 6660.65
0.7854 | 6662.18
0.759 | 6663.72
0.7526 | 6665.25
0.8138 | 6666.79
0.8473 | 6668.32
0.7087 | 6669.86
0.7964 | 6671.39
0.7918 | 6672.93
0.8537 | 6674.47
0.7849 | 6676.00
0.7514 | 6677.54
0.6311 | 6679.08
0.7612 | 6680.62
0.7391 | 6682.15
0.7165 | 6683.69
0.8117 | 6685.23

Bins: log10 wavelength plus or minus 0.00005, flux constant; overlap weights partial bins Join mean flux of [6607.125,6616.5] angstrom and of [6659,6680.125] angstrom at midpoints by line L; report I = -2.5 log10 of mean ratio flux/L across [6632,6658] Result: -0.01 mag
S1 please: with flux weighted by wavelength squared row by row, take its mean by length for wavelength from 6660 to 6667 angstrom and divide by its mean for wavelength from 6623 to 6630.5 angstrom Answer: 1.0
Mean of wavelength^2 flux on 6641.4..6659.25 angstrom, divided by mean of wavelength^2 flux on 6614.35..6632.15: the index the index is 0.98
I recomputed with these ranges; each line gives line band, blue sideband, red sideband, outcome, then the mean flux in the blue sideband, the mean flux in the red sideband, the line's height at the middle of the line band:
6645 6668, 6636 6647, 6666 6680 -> 0.02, 0.787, 0.775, 0.782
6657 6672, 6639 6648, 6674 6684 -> -0.01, 0.782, 0.747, 0.761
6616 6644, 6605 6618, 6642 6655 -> -0.03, 0.783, 0.762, 0.773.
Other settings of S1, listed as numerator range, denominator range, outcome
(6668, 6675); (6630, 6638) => 1.04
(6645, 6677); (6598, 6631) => 0.99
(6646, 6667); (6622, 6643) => 0.98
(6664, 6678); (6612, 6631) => 1.01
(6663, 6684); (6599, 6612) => 1.00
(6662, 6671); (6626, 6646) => 1.00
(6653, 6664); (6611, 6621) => 1.01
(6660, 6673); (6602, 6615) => 1.01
